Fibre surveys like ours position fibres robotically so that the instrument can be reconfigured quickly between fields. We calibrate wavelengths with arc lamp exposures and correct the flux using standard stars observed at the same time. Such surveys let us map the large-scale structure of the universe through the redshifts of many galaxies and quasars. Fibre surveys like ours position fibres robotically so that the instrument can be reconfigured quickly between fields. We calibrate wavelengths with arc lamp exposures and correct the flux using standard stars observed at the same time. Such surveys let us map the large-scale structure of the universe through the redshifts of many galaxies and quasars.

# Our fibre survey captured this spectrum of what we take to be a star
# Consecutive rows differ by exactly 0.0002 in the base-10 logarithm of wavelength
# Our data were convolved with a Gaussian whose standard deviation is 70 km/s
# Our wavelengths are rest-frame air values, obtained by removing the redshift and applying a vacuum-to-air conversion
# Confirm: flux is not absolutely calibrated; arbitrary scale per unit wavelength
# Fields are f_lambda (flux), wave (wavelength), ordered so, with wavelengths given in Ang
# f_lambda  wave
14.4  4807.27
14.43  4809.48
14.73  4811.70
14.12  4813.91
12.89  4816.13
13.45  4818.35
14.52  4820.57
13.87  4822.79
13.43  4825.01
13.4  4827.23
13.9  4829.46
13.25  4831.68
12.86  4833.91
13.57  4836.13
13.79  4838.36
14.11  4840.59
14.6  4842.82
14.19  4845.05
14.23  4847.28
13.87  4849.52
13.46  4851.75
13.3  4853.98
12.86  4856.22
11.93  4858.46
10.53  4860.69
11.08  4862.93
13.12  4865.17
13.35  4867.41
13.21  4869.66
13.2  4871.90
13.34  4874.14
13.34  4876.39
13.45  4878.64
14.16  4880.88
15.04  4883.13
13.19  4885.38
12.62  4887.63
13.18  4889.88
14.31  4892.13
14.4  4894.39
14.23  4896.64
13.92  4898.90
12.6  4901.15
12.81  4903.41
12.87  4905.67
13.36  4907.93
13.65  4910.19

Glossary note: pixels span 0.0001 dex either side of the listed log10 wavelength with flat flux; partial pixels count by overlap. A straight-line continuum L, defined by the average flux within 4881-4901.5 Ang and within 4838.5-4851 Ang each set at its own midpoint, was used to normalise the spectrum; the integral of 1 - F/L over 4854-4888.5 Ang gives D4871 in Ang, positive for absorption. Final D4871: 2.38 Ang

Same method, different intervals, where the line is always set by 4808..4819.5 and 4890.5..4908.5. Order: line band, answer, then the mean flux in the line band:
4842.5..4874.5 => 1.6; 13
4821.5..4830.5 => 0.1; 13.7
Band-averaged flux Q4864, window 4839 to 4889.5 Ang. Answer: 13.3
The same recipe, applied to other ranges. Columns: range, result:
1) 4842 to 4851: 14.2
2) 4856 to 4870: 12.2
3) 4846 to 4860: 13.2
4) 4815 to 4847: 13.7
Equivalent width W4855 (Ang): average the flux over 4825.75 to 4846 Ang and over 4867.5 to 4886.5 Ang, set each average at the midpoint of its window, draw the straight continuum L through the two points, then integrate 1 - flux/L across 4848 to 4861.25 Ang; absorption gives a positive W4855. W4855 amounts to 0.9 Ang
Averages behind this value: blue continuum 13.7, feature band 12.8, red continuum 13.6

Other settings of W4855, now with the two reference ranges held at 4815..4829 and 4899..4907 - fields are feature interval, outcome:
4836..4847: -0.5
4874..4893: -0.8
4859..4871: 0.9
